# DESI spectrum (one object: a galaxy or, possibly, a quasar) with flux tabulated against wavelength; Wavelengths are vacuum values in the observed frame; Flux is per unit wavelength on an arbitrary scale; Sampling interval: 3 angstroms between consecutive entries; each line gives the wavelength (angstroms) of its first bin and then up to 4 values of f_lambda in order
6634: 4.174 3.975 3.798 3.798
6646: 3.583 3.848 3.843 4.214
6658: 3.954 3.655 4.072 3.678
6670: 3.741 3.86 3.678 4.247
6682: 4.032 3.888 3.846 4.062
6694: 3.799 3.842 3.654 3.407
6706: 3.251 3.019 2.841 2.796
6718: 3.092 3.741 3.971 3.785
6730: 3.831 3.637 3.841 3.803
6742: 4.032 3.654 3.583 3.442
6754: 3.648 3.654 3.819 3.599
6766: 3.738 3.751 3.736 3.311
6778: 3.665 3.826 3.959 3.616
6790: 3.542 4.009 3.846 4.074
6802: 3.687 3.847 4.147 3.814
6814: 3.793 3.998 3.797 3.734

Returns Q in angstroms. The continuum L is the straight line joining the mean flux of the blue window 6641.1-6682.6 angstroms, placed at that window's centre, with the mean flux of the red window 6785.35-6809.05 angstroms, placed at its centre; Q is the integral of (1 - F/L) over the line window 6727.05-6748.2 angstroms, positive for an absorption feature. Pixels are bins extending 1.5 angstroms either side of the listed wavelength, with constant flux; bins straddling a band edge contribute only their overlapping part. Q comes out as 0.4 angstroms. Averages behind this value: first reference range 3.87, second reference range 3.84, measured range 3.78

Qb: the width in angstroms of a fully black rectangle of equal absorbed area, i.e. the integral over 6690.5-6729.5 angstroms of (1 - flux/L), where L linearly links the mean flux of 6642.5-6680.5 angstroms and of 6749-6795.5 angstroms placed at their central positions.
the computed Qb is 3.20 angstroms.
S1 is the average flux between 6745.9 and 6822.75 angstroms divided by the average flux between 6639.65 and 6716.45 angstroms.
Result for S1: 1.0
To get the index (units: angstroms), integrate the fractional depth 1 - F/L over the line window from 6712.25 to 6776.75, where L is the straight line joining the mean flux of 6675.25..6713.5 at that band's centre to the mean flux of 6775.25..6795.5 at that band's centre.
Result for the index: 1.4 angstroms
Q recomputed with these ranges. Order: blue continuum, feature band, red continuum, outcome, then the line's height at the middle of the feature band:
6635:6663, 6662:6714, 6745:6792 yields 1.5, 3.8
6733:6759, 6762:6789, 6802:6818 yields 0.7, 3.79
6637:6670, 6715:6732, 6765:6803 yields 0.9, 3.8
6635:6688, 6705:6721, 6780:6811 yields 3.3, 3.87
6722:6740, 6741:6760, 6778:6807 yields 0.7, 3.81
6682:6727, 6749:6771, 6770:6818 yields 0.2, 3.7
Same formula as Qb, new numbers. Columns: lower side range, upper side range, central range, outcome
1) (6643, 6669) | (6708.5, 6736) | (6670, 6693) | -1.45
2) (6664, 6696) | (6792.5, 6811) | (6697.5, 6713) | 2.43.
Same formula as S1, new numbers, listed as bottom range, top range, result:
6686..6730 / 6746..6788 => 1.04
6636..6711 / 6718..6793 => 0.98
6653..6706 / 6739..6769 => 0.96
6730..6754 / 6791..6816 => 1.05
